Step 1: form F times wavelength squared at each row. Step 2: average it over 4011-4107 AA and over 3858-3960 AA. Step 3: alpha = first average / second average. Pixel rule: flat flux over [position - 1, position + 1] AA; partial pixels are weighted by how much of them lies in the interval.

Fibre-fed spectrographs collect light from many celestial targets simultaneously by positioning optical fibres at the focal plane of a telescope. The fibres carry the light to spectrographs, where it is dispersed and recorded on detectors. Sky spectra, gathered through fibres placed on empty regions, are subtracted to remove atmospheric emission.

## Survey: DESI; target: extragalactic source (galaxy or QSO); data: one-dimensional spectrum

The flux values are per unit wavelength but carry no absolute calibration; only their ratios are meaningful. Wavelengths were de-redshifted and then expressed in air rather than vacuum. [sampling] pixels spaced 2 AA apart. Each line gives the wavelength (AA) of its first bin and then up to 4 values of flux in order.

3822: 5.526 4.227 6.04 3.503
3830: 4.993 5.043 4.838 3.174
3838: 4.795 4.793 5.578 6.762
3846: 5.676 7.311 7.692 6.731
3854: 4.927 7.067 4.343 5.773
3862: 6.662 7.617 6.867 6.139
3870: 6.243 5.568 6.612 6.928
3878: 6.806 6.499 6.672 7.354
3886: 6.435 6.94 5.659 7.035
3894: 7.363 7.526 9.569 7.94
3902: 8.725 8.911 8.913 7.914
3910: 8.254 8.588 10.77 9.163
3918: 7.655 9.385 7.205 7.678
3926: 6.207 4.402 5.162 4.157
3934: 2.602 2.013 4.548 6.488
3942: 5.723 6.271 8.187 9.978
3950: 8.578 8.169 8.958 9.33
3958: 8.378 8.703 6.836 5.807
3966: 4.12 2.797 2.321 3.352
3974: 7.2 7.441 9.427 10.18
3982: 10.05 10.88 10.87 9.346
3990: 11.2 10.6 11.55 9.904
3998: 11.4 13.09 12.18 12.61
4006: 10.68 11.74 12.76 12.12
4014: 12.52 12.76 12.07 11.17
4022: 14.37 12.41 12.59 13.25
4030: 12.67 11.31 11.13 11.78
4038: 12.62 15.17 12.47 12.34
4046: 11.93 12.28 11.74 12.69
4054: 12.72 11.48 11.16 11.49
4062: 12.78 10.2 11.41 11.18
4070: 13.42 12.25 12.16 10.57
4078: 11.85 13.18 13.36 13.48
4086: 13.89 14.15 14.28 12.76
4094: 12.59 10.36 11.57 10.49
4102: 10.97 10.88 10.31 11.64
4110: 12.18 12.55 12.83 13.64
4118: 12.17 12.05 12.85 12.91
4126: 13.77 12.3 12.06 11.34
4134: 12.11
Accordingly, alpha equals 1.85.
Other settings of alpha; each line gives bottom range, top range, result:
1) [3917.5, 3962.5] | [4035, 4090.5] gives 1.94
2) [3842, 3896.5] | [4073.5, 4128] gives 2.12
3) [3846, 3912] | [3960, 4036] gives 1.54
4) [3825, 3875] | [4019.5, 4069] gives 2.32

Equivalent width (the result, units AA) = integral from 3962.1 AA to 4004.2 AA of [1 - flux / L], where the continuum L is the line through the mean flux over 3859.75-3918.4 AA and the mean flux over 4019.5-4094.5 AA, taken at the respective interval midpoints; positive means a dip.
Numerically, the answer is 6.5 AA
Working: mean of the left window 7.46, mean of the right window 12.4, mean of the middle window 8.76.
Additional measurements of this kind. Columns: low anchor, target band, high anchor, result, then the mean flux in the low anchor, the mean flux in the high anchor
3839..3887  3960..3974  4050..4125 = 6.7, 6.38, 12.2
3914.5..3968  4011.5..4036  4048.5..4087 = -5.0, 6.72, 12.2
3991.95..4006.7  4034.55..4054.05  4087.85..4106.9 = -1.5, 11.6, 11.7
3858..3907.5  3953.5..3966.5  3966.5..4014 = 2.1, 7.07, 9.73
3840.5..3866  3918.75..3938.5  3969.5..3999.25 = 6.3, 6.33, 9.2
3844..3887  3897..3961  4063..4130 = 4.5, 6.48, 12.2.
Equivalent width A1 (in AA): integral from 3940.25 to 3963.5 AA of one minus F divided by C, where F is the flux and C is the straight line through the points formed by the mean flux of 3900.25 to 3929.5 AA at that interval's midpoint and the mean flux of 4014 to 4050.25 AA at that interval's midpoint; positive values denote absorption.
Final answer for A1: 3.60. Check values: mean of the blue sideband 8.07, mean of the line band 8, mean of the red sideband 12.5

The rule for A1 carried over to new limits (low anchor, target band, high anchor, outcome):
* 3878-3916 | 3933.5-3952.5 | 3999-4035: 6.6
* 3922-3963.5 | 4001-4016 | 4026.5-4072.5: -3.1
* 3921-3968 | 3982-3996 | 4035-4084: -3.2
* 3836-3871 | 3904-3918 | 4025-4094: -1.8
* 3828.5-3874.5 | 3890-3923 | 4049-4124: -4.6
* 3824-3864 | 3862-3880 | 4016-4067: -0.3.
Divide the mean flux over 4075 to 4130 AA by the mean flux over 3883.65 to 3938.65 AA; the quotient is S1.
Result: 1.7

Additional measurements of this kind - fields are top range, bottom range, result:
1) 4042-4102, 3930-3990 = 1.73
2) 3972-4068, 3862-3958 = 1.61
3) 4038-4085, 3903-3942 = 1.80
